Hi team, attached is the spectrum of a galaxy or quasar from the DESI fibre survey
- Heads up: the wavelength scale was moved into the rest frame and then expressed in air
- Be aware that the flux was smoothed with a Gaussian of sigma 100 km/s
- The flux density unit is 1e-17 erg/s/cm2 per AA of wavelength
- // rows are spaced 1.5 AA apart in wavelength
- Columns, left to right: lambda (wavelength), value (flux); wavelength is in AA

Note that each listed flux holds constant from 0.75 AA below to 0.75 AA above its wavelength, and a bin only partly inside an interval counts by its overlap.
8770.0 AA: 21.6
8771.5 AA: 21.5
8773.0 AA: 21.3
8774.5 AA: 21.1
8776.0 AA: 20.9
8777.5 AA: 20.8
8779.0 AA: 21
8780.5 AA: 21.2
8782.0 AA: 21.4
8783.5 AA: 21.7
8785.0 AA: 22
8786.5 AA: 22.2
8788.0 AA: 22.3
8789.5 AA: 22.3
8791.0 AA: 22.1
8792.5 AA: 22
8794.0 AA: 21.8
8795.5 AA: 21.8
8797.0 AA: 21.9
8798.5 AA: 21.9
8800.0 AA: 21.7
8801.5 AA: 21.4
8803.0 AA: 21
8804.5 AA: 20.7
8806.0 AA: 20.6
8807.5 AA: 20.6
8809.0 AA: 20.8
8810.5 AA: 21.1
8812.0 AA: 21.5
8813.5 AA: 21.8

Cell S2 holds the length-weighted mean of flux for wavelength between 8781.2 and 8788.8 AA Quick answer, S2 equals 21.9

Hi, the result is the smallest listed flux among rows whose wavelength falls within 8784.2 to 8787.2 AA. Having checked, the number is 22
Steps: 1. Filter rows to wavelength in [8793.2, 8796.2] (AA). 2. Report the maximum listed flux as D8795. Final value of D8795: 21.8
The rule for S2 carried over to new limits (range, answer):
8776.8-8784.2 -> 21.2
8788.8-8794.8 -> 22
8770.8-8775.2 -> 21.3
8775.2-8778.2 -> 20.9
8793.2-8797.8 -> 21.8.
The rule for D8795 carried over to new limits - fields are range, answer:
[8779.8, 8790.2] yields 22.3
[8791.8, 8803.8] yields 22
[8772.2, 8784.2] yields 21.7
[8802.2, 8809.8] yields 21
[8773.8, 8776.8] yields 21.1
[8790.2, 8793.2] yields 22.1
